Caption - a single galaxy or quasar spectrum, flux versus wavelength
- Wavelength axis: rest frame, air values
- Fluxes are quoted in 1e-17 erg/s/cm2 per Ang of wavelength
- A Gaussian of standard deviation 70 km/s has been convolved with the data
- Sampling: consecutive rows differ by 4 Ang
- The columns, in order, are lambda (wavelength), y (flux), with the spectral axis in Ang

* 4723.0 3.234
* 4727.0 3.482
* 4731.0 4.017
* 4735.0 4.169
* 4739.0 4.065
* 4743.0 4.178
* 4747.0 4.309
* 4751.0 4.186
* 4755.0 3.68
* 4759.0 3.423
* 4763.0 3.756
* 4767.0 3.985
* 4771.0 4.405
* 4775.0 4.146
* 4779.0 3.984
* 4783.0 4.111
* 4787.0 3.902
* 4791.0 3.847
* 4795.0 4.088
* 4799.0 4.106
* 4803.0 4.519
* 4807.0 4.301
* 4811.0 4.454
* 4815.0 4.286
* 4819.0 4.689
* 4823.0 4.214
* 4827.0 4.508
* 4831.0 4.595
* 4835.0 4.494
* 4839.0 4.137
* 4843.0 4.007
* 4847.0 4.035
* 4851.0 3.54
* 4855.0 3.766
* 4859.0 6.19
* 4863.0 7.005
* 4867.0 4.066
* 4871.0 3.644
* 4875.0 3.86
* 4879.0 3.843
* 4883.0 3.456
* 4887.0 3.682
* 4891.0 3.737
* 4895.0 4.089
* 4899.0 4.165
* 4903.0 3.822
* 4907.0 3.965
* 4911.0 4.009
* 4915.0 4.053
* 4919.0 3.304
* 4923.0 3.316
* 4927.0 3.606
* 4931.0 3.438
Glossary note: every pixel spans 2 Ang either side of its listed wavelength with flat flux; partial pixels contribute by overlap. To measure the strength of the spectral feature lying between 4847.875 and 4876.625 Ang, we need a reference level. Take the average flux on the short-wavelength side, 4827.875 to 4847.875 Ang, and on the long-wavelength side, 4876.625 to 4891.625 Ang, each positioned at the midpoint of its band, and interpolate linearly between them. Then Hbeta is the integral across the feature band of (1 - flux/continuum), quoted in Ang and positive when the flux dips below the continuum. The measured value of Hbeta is -4.4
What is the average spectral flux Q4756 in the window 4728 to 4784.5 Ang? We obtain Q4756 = 4.02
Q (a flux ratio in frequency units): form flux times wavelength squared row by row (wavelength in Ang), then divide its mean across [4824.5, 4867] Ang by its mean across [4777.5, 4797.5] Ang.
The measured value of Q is 1.18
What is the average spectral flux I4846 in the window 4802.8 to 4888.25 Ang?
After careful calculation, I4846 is 4.33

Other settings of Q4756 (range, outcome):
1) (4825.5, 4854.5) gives 4.16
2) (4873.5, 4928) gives 3.78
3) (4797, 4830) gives 4.39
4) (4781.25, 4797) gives 3.99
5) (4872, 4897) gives 3.77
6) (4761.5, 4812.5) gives 4.12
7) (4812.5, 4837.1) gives 4.46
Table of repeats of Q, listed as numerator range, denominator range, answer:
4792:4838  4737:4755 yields 1.09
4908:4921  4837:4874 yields 0.87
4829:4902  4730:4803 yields 1.09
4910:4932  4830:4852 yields 0.90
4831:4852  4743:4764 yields 1.09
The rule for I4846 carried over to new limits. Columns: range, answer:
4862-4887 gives 4.15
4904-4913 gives 3.97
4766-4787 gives 4.11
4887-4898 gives 3.89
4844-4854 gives 3.81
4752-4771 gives 3.81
